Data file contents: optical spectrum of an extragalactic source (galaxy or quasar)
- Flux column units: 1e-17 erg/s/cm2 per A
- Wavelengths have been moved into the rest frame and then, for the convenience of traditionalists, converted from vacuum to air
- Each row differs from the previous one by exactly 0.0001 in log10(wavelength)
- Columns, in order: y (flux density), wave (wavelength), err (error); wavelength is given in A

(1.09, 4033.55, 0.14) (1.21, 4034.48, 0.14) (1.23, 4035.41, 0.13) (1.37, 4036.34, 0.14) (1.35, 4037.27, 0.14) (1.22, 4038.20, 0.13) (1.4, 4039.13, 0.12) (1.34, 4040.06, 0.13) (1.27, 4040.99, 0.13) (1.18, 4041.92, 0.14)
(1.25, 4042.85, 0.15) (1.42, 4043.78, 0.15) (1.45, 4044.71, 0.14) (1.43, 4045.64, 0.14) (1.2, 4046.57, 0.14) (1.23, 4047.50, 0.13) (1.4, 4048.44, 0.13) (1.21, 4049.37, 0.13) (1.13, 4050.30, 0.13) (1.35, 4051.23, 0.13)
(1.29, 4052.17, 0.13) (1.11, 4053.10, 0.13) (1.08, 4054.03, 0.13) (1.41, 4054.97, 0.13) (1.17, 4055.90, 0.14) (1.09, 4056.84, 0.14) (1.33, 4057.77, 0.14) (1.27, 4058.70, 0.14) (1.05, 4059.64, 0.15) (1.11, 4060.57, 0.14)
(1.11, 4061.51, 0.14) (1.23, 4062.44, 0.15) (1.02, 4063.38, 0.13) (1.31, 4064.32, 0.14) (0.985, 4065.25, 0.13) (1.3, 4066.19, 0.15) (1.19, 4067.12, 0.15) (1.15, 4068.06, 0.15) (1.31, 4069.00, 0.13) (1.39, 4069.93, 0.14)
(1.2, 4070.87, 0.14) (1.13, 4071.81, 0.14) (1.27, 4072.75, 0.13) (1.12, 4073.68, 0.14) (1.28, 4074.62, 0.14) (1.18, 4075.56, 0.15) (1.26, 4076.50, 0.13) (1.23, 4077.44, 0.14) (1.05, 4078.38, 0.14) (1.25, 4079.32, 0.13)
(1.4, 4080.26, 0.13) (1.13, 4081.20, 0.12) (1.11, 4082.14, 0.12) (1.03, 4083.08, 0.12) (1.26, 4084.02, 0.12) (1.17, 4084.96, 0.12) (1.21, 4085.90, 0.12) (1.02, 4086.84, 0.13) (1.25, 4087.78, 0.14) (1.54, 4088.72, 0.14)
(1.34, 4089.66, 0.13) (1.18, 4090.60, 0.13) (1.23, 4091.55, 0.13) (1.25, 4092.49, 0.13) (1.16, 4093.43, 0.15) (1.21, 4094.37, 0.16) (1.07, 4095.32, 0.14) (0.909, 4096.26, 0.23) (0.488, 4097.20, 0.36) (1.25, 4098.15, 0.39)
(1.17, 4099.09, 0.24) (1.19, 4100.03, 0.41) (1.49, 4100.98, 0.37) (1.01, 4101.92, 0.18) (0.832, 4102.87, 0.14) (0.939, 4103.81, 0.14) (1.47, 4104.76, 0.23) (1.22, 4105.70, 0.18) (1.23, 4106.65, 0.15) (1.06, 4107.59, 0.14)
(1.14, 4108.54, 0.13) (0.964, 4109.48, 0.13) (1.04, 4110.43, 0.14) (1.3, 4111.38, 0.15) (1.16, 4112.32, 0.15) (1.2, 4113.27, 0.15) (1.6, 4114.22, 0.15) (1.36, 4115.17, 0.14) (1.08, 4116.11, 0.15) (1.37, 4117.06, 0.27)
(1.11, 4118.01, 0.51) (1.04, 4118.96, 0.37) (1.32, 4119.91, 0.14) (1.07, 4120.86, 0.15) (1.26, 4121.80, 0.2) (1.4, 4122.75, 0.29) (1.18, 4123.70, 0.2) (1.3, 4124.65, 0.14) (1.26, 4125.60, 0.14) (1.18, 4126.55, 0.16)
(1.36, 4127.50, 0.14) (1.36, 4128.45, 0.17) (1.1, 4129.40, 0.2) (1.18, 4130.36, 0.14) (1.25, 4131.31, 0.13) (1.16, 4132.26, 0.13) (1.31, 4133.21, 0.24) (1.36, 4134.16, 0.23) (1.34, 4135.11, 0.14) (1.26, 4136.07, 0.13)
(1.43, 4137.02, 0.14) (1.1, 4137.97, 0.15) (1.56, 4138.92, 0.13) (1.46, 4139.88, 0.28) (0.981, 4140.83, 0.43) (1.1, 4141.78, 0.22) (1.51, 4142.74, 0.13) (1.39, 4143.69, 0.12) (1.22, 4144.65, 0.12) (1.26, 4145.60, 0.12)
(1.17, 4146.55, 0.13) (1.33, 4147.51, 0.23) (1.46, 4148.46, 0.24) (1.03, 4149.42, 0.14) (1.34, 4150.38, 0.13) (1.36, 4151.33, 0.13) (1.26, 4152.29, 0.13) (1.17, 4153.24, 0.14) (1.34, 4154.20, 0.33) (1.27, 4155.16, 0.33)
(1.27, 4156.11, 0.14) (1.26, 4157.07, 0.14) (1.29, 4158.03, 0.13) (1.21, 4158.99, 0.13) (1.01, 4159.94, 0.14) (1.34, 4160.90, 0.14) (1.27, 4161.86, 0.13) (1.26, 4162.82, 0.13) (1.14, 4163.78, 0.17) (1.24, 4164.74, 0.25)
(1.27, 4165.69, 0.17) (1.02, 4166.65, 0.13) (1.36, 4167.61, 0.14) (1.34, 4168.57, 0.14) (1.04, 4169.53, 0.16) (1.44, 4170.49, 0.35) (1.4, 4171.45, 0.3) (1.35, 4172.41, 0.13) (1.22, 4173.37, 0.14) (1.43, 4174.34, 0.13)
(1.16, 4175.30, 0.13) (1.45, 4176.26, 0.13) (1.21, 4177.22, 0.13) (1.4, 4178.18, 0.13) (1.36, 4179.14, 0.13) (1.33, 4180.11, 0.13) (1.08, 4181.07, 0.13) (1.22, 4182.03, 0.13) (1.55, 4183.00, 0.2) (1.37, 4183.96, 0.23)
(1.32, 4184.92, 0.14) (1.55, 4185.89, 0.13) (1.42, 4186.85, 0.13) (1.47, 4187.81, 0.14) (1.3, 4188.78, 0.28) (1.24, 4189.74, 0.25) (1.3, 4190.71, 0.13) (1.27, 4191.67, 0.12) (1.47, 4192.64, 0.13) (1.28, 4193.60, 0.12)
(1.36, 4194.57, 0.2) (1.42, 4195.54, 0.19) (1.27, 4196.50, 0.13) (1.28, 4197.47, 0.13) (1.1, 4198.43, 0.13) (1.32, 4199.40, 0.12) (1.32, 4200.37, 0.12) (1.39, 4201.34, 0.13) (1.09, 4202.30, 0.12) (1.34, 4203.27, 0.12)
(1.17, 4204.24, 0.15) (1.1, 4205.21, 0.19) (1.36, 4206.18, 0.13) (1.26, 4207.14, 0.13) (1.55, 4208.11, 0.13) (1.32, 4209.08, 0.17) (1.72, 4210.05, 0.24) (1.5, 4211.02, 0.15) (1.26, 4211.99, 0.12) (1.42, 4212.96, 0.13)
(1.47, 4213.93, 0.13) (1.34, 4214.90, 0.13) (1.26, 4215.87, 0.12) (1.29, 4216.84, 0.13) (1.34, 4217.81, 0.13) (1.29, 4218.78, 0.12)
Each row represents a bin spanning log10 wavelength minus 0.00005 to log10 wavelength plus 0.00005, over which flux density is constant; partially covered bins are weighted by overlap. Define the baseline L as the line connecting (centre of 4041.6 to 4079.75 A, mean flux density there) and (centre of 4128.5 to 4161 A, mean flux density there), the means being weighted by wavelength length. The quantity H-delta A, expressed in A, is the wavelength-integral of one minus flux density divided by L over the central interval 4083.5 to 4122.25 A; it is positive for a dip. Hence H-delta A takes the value 2.2 A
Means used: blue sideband 1.22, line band 1.17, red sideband 1.27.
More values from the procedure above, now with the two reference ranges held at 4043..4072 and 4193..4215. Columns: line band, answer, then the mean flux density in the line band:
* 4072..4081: 0.2 A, 1.22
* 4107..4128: 0.9 A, 1.22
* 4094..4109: 1.9 A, 1.1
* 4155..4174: 0.8 A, 1.25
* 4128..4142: 0.2 A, 1.27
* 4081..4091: 0.3 A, 1.21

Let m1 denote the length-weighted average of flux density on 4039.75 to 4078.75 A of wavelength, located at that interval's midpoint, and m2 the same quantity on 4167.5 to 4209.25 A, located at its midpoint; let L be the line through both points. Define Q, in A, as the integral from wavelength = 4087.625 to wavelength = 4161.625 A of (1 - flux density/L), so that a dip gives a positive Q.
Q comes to 2.69 A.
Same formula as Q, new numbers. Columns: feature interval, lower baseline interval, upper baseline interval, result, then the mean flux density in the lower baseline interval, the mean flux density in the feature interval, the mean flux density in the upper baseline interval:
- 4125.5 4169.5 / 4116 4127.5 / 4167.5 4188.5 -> 0.5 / 1.22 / 1.26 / 1.34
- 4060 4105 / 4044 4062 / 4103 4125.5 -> 1.8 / 1.24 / 1.17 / 1.2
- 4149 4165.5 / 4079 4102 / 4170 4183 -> 0.6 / 1.18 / 1.24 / 1.32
